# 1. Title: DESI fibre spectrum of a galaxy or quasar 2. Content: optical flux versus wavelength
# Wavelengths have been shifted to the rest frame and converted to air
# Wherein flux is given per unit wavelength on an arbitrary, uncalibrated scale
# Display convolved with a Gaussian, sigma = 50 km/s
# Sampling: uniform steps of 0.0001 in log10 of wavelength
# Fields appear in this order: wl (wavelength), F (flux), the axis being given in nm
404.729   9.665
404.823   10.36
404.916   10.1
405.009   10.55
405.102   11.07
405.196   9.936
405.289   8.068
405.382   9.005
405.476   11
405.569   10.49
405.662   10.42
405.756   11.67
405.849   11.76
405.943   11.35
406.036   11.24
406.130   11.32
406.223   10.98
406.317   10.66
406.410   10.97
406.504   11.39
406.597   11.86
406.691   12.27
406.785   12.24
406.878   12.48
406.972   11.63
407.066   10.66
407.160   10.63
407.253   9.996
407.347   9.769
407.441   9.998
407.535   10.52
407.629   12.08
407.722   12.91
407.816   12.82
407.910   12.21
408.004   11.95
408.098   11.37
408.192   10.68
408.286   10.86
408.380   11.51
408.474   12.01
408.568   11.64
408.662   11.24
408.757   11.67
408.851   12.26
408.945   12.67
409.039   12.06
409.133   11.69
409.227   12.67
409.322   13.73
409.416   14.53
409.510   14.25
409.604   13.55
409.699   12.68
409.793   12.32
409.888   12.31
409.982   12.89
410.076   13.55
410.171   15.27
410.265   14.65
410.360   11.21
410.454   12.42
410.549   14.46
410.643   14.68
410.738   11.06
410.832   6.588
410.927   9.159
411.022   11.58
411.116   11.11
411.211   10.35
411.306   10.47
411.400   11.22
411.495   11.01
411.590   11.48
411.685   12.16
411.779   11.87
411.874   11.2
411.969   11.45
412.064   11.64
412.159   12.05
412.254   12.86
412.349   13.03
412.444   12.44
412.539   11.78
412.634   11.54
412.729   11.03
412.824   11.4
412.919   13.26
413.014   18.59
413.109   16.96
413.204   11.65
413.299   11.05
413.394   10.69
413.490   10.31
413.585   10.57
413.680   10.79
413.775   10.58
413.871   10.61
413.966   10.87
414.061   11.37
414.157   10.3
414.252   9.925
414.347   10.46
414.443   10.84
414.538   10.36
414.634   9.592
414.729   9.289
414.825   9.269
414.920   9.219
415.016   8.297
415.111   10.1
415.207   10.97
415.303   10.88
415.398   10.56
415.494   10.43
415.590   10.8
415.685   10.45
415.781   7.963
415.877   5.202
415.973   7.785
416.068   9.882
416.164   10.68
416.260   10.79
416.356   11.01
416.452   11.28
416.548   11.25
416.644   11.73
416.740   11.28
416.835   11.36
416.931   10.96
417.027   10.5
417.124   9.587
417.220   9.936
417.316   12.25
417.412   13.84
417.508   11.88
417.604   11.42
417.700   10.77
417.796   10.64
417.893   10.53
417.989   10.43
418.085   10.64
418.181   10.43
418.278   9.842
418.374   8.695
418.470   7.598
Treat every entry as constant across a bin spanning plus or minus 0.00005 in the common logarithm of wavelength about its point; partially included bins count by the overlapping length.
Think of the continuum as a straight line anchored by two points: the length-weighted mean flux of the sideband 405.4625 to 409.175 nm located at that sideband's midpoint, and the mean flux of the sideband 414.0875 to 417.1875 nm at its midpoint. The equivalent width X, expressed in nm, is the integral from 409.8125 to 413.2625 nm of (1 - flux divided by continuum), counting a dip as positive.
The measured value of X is -0.48 nm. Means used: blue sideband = 11.4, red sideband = 10.1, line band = 12.2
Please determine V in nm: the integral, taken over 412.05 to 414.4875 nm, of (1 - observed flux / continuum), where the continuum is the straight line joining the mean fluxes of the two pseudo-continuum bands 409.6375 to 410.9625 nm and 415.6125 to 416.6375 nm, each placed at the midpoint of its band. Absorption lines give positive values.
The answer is -0.16 nm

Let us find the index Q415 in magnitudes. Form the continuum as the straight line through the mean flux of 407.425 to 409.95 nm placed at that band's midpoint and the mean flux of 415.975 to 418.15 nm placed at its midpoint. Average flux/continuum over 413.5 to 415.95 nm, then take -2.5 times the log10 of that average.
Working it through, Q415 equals 0.14 mag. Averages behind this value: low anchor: 12.2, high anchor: 11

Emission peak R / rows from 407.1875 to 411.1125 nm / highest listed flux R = 15.27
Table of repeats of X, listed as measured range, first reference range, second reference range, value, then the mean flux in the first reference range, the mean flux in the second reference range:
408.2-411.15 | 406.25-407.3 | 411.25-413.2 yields -0.110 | 11.3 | 12.4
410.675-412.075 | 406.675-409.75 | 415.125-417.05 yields 0.051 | 11.9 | 10.3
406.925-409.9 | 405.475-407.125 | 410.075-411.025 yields -0.029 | 11.4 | 12.2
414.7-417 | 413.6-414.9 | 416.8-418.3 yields 0.120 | 10.3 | 10.9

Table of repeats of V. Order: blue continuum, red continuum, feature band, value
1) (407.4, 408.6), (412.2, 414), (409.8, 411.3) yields -0.03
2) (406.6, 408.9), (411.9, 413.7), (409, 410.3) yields -0.17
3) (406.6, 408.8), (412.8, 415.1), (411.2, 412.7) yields -0.07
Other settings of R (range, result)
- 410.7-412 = 12.16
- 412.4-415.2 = 18.59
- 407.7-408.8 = 12.91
